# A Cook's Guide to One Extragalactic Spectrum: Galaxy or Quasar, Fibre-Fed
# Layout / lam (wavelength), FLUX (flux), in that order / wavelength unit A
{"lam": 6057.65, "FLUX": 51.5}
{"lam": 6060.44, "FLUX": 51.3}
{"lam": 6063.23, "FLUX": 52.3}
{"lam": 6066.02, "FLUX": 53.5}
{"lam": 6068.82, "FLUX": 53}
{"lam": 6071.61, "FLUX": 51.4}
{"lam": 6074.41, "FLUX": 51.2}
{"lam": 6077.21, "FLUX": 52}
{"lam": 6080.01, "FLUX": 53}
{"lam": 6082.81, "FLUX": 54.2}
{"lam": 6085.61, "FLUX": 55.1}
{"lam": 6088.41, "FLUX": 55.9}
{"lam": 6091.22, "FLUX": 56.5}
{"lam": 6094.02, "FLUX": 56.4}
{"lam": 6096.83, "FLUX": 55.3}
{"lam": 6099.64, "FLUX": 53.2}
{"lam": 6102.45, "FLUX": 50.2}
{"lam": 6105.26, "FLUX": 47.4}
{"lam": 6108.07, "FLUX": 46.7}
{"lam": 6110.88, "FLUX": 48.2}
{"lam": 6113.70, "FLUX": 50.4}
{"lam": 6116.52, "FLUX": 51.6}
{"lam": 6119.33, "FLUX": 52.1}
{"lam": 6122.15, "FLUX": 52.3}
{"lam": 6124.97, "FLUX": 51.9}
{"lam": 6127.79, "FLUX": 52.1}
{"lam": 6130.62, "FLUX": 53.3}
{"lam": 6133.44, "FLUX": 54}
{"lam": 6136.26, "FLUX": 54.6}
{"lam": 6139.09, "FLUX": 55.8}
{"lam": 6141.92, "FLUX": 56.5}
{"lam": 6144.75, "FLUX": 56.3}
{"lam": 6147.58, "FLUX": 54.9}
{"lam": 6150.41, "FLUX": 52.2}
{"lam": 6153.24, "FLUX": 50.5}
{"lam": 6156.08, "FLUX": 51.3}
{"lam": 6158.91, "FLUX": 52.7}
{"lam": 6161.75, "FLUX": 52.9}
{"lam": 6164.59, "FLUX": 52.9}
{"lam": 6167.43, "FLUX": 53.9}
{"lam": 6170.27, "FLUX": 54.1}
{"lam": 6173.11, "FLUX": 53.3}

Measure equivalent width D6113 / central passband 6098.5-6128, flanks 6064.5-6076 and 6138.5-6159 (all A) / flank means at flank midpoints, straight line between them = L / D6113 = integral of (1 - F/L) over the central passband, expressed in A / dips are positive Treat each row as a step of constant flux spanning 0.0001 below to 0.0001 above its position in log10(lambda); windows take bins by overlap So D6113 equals 1.5 A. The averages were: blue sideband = 52.3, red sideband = 53.8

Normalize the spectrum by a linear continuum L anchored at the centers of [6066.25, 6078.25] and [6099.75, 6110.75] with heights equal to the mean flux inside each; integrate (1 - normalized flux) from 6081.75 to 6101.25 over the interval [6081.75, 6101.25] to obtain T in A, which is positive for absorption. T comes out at -1.98 A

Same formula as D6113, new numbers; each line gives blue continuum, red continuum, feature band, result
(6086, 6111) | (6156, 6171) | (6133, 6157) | -0.5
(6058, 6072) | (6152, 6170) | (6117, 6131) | 0.1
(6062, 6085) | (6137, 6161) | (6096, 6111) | 0.8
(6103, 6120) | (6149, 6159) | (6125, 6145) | -1.5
